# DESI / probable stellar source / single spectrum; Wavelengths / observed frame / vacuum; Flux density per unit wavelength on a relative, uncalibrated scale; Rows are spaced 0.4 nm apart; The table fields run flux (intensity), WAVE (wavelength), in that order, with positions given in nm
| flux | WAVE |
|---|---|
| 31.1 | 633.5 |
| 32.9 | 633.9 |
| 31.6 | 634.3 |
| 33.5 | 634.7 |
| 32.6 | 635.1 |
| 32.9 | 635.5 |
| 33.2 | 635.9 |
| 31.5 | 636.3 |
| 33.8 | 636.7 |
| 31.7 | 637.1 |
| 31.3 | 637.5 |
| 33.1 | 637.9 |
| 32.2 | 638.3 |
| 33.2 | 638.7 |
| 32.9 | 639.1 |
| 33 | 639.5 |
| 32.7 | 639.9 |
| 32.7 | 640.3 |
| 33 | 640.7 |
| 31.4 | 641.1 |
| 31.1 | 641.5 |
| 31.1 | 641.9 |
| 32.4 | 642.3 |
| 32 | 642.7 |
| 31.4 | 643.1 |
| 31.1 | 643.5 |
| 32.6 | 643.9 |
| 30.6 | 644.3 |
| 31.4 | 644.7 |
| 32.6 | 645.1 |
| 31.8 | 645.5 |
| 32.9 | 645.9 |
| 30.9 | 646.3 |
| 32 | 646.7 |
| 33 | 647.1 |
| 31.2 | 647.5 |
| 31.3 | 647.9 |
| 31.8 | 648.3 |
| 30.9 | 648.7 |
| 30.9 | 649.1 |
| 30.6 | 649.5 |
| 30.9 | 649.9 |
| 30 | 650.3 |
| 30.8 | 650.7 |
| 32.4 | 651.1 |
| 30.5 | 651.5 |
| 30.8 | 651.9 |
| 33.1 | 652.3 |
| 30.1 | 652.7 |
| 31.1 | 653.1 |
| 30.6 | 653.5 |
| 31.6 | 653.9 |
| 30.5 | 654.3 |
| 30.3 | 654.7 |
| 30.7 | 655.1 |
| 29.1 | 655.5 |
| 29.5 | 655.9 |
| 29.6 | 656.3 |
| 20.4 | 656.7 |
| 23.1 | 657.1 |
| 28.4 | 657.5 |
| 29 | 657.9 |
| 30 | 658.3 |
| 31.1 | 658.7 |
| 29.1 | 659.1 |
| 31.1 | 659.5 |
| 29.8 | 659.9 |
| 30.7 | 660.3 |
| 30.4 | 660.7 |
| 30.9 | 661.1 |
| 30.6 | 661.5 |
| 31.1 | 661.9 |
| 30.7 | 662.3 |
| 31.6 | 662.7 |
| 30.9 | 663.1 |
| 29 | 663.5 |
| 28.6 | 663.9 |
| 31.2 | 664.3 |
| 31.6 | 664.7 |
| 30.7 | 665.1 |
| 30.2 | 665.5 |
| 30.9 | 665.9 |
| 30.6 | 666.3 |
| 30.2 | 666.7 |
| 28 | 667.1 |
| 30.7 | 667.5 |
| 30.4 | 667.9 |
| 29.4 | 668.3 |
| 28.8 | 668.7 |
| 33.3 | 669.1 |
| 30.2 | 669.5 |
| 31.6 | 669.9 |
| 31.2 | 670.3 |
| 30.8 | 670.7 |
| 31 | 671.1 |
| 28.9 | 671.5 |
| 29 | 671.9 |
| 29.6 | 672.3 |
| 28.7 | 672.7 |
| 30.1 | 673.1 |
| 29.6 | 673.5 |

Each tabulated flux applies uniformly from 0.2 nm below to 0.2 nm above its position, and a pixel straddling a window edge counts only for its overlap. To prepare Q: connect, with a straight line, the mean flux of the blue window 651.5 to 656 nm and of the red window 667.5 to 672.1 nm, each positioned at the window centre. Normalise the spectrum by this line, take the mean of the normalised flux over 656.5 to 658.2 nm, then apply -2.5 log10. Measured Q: 0.20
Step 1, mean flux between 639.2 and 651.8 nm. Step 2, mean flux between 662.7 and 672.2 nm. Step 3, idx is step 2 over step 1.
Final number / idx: 1.0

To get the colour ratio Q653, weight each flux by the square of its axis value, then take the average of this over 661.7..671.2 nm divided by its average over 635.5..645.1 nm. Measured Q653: 1.03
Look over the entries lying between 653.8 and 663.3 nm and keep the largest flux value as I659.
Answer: 31.6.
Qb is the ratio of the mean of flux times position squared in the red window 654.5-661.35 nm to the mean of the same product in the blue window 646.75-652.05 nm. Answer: 1.0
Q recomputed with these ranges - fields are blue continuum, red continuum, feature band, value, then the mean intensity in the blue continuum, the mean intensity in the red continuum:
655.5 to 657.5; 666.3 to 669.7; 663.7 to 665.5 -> -0.054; 26.3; 30.2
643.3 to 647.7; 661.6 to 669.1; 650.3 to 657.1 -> 0.048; 31.8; 30.3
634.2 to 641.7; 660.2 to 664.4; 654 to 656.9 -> 0.086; 32.5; 30.5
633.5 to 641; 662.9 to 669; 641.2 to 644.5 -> 0.020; 32.6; 30.1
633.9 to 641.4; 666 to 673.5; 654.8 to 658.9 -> 0.109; 32.6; 30.1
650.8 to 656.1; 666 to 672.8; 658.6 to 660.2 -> 0.011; 30.8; 30.2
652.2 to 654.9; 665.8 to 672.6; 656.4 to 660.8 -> 0.084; 31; 30.2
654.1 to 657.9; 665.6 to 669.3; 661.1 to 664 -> -0.042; 28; 30.3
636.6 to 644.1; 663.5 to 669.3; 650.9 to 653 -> 0.000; 32.2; 30.3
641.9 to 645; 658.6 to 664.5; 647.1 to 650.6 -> 0.008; 31.6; 30.4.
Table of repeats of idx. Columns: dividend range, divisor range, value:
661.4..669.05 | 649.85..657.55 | 1.02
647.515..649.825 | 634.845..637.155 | 0.95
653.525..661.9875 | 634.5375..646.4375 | 0.91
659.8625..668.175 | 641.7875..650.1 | 0.96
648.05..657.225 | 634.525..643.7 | 0.93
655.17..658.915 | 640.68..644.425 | 0.88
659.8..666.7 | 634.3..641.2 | 0.94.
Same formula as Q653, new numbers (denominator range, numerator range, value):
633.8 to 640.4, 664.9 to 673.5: 1.02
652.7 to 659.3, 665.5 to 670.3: 1.09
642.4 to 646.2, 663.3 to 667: 1.01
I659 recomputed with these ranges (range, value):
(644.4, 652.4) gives 33.1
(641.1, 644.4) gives 32.6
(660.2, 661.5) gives 30.9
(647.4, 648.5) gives 31.8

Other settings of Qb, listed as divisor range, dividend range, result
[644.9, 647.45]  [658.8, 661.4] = 0.99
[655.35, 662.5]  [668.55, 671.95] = 1.09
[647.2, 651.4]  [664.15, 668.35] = 1.03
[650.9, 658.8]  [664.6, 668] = 1.06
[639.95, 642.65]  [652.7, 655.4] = 1.00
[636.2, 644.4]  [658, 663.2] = 1.01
